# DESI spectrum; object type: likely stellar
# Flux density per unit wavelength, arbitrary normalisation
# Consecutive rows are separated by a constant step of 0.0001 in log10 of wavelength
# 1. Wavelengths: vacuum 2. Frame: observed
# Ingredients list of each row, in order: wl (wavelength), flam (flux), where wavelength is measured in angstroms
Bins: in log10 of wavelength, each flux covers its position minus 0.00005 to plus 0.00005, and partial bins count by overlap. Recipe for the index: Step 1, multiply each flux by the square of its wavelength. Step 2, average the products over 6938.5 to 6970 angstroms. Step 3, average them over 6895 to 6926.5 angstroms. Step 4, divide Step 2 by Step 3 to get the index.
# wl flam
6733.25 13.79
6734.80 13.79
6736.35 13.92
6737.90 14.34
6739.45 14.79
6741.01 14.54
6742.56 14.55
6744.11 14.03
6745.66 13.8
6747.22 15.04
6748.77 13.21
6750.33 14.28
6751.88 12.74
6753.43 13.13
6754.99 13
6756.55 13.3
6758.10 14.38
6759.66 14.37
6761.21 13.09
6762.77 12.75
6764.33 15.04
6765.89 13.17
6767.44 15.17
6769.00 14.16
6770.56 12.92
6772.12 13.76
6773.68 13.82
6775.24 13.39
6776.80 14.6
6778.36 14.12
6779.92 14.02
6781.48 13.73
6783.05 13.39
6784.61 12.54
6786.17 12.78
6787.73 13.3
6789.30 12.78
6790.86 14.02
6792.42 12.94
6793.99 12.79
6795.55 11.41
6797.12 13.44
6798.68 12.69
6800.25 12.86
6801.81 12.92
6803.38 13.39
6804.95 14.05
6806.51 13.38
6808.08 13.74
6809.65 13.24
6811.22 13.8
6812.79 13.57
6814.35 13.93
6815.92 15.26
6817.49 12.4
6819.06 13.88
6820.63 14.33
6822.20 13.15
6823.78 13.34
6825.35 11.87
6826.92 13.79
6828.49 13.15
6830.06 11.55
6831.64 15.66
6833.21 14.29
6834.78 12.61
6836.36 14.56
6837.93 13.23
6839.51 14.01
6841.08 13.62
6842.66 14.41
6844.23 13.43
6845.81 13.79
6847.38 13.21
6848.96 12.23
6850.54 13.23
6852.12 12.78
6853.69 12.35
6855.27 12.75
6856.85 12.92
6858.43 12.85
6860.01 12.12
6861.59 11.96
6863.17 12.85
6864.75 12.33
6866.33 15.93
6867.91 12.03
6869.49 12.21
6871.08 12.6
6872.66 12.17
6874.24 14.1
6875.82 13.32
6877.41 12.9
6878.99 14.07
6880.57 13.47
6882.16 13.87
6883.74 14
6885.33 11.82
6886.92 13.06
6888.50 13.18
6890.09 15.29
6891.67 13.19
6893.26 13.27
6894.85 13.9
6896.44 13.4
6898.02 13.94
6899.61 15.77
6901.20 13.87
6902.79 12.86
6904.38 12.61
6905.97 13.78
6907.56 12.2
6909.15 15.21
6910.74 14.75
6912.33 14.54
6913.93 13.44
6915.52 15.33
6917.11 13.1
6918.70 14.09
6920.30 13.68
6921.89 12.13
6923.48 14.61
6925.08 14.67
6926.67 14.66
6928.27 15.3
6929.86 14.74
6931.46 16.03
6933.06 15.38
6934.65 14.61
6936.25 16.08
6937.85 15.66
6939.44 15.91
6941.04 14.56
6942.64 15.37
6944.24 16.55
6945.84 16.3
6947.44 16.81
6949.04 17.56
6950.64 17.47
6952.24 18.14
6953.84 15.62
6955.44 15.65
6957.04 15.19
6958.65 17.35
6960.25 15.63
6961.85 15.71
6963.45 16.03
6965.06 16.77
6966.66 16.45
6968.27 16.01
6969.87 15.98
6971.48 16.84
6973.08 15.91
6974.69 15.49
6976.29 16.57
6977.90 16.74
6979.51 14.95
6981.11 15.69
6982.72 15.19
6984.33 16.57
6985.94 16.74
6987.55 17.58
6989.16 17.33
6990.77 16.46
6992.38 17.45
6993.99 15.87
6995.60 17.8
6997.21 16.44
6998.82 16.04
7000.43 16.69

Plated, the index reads 1.18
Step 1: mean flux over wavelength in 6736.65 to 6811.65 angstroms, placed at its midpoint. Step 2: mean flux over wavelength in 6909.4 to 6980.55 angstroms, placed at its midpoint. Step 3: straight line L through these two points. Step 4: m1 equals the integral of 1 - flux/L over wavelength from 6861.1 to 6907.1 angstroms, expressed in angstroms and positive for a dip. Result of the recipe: 4.6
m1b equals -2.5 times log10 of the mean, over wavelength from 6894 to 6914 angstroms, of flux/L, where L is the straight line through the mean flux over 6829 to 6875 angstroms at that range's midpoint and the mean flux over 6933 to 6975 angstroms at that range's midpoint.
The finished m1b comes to 0.06 mag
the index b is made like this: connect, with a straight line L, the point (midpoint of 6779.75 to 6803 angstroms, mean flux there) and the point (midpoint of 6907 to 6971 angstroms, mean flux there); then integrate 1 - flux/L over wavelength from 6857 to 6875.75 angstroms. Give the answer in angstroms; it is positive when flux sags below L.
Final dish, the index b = 1.8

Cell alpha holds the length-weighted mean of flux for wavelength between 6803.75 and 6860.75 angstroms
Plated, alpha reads 13.4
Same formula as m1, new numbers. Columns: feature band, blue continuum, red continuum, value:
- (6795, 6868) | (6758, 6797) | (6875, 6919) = 1.66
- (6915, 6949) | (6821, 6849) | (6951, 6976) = 1.04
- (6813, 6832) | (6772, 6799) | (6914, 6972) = 0.49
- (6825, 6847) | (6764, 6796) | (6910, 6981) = 0.95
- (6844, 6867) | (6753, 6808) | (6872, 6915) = 1.06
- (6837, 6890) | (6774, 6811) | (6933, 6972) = 5.14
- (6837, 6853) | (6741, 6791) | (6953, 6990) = 1.37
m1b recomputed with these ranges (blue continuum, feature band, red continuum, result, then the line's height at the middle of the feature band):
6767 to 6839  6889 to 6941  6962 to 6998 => 0.07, 15.3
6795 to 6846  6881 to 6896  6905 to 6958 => 0.08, 14.5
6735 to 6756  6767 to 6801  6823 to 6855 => 0.03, 13.7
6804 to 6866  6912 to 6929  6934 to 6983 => 0.08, 15.3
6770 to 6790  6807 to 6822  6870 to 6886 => -0.03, 13.4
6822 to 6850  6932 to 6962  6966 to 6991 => -0.03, 15.6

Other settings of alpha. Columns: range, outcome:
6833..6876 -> 13.1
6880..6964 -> 14.7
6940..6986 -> 16.2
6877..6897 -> 13.5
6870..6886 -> 13.2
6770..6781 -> 13.8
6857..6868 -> 12.9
